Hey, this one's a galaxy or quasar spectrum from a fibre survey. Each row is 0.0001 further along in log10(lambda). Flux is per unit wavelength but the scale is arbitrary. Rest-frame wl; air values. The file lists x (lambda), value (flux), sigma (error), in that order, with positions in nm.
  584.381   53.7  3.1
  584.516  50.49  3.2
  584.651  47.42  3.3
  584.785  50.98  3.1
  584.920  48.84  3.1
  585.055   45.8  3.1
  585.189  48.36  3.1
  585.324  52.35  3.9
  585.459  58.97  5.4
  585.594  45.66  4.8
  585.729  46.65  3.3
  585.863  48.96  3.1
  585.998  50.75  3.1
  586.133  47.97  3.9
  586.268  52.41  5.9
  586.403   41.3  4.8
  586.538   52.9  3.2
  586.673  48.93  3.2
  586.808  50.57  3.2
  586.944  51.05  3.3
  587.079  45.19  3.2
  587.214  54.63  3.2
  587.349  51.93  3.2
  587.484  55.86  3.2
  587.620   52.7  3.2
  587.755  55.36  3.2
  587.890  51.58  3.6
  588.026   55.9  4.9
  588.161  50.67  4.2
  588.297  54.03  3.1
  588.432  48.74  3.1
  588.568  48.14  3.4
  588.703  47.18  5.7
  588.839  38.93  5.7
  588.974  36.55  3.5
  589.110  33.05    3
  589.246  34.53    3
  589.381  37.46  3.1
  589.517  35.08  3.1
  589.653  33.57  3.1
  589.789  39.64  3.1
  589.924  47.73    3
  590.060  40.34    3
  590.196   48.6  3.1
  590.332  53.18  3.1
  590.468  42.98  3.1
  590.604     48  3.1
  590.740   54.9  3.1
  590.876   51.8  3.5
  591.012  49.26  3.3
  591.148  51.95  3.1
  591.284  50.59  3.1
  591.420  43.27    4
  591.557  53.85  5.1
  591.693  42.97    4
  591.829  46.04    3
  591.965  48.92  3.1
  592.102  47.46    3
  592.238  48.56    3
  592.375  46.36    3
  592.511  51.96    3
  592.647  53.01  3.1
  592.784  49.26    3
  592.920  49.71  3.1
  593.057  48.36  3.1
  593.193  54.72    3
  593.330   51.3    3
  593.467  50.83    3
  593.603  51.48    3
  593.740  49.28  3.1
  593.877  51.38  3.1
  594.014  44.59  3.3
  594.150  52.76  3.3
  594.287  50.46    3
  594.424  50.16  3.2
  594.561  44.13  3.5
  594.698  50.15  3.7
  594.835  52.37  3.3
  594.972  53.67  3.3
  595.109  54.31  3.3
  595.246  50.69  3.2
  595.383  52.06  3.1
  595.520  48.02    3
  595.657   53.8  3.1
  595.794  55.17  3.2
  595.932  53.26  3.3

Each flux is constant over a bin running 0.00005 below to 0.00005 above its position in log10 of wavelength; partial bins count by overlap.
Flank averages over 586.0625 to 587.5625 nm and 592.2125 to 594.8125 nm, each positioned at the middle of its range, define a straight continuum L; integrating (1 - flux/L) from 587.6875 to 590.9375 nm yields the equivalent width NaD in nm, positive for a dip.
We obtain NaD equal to 0.31 nm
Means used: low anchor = 50.2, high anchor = 50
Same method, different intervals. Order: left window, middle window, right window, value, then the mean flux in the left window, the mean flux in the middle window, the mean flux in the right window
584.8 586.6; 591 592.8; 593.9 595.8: 0.054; 49.3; 48.8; 50.8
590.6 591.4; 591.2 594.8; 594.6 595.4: 0.145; 50.9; 49.3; 51.9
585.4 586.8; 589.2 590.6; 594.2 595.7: 0.233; 49.5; 41.7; 50.9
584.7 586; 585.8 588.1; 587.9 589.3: -0.179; 49.7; 51.1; 45.1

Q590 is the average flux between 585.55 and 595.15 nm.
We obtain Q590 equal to 48.3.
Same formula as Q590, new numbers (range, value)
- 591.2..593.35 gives 49.1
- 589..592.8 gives 45.7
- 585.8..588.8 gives 50.6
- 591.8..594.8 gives 49.7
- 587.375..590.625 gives 45.4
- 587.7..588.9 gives 50.1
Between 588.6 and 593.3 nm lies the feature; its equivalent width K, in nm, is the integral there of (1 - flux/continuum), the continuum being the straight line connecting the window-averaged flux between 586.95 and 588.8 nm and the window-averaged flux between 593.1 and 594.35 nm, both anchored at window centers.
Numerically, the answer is 0.47 nm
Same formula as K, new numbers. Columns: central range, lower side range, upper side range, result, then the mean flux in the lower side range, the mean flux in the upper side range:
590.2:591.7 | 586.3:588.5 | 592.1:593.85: 0.03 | 51.3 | 50.3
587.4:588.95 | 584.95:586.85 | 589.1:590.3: -0.24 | 49.4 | 39.6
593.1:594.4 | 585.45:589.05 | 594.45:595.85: 0.01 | 49.6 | 51.4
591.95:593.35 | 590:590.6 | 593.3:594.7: -0.04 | 46.5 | 49.6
